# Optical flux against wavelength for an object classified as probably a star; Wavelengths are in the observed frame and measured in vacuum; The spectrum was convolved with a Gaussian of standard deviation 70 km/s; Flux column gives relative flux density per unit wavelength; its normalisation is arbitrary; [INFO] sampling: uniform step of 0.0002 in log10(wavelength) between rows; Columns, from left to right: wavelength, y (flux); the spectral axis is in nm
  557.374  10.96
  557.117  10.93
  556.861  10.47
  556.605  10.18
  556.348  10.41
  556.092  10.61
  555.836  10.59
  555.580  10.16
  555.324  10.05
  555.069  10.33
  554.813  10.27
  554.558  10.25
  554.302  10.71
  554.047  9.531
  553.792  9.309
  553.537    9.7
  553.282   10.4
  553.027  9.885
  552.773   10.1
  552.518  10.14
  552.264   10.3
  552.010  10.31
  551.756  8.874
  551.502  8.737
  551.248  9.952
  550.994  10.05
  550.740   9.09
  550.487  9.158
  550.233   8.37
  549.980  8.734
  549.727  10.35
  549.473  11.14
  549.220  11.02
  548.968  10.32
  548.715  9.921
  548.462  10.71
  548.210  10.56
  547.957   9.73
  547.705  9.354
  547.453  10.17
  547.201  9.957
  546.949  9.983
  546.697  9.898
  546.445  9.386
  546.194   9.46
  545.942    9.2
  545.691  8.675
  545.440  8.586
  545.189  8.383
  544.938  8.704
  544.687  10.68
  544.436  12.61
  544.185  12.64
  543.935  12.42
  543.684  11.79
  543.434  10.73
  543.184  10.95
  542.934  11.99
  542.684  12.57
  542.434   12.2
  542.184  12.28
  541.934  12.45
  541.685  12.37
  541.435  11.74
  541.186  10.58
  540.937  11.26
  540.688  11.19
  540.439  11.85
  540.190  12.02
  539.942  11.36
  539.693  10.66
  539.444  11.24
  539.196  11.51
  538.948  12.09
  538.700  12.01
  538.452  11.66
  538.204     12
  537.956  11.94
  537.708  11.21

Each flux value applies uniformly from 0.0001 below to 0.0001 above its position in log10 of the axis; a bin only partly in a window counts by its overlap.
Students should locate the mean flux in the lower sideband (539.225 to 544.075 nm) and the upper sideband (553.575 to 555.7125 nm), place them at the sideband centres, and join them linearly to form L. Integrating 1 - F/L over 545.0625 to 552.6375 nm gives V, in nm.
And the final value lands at 0.76 nm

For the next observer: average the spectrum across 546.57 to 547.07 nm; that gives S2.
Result 9.93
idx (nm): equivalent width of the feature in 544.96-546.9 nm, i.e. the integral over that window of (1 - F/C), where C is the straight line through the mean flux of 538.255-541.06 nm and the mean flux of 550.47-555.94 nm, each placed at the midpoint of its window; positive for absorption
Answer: 0.30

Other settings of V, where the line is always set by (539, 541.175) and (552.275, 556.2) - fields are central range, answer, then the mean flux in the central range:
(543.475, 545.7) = 0.08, 10.6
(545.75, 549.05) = 0.27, 9.87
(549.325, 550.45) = 0.09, 9.63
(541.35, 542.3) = -0.09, 12.2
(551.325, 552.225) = 0.08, 9.44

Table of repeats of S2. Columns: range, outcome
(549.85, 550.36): 8.57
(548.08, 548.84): 10.4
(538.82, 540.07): 11.4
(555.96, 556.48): 10.5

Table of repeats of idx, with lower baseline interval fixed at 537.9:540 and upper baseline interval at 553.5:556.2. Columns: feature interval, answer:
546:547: 0.118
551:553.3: 0.123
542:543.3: -0.088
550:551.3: 0.159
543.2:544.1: -0.035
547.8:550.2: 0.111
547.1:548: 0.084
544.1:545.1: 0.008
